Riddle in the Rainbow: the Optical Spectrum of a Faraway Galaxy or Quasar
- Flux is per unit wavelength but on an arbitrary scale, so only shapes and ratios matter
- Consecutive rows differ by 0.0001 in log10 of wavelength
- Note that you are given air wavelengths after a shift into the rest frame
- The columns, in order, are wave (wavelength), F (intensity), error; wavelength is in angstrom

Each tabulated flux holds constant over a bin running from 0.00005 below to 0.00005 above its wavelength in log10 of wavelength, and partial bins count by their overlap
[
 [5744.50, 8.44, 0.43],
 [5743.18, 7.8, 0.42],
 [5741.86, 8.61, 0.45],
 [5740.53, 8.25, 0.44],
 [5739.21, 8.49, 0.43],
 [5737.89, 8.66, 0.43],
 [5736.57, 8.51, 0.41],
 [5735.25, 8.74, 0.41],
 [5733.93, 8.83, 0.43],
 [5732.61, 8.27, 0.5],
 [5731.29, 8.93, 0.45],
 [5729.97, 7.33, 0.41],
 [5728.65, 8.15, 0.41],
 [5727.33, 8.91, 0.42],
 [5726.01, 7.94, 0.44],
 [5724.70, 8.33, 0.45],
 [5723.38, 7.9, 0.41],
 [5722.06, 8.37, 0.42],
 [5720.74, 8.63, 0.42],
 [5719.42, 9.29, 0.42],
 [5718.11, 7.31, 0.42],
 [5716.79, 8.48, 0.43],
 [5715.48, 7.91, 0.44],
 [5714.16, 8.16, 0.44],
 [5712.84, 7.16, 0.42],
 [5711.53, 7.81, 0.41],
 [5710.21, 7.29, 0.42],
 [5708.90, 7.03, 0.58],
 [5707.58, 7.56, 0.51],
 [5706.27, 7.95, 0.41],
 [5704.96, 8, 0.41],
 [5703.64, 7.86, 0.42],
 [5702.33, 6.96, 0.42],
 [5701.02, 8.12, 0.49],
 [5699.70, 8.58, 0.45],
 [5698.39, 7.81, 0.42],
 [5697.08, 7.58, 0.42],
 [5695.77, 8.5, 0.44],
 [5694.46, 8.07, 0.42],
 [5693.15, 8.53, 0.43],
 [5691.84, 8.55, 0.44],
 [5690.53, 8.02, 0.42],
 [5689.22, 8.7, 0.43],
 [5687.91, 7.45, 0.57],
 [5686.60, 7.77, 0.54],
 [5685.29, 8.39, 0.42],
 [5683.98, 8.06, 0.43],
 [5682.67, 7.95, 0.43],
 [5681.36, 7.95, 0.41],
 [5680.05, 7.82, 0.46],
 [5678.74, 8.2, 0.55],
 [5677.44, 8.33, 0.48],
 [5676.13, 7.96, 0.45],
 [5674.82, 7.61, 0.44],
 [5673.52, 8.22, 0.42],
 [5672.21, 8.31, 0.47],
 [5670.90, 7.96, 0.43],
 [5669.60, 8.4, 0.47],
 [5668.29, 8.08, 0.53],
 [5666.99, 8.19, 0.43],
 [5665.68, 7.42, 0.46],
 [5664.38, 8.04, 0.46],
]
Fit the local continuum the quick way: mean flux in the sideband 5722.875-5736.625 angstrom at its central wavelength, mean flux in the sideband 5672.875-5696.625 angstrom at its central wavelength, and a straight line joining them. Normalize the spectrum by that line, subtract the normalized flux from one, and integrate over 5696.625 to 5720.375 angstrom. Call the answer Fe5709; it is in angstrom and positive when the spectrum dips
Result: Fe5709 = 1.2 angstrom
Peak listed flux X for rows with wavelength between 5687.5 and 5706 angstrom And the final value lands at 8.7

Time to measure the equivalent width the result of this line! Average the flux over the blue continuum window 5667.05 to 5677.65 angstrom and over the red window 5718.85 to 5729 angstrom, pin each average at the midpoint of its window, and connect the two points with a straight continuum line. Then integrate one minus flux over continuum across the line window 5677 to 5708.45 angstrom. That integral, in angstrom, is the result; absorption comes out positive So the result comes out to 0.81 angstrom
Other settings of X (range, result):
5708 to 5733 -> 9.29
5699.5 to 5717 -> 8.58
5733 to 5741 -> 8.83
